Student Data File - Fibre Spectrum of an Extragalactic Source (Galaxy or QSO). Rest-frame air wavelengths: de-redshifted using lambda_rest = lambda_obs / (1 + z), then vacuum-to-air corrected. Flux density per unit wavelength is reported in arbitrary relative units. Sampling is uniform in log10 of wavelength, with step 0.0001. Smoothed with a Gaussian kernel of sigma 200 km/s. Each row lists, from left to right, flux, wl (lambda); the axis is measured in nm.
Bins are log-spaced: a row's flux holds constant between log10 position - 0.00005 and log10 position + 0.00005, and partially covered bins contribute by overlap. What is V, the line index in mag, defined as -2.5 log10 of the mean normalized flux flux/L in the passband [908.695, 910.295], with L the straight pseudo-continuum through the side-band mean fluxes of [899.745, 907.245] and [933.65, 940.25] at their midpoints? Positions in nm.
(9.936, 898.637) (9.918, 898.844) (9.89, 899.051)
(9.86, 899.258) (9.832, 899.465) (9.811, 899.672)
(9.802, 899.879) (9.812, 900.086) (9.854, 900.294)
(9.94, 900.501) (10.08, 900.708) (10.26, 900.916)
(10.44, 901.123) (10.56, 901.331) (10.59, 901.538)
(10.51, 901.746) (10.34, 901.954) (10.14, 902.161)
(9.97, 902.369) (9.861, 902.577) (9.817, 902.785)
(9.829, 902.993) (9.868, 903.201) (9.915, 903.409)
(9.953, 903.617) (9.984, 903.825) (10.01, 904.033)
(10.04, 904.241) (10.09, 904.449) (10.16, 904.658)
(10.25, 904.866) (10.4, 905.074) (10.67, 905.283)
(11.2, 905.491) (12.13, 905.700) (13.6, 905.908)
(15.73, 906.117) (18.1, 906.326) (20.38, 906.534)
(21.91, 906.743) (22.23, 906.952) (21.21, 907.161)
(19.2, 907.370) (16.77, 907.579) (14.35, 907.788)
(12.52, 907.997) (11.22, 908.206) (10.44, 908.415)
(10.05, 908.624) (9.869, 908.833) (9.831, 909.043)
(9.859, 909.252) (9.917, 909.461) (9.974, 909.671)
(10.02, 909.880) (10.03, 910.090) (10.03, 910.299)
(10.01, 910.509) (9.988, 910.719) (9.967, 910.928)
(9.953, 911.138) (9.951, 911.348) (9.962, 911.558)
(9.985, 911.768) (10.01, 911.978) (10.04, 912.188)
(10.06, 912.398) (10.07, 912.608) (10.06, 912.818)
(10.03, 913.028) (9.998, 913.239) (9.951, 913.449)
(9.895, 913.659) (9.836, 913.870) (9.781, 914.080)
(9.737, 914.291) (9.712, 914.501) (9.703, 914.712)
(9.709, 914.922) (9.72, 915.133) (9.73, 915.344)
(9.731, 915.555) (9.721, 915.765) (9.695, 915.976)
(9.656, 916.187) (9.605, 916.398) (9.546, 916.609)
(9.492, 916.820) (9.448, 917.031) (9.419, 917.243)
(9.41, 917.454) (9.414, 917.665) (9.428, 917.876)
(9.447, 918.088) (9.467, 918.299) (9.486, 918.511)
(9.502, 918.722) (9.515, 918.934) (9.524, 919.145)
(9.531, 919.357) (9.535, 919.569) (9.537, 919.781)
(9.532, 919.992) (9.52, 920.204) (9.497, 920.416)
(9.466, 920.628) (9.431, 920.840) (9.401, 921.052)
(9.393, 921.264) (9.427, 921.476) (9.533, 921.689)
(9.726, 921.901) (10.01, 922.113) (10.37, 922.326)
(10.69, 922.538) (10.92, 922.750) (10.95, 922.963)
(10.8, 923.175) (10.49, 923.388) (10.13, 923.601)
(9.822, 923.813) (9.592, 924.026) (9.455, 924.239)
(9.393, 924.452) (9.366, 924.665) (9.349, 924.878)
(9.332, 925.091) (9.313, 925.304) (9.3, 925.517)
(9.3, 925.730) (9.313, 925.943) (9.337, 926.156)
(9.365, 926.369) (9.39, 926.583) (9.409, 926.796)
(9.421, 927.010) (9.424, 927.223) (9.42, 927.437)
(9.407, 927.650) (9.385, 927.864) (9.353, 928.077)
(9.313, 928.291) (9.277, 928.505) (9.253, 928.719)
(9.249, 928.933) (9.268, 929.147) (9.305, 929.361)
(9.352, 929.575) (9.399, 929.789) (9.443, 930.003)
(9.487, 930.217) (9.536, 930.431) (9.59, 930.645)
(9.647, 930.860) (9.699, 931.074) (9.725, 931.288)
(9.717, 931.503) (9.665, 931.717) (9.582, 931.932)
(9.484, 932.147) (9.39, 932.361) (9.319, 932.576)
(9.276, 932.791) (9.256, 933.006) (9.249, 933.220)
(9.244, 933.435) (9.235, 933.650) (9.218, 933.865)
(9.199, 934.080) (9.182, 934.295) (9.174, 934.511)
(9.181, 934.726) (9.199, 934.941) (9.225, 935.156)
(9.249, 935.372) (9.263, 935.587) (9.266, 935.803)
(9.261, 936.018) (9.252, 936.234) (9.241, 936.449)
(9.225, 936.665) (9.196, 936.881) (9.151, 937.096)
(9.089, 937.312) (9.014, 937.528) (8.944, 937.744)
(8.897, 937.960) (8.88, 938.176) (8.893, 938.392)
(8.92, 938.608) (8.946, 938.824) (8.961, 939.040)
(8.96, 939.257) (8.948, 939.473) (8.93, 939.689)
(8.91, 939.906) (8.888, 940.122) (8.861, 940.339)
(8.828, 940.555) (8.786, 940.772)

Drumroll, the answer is 0.15 mag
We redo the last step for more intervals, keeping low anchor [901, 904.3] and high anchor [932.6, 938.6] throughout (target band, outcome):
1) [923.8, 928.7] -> 0.01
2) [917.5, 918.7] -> 0.02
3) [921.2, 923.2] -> -0.07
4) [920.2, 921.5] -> 0.02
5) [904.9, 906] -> -0.15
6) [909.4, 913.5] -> -0.02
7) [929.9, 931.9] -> -0.04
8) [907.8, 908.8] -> -0.14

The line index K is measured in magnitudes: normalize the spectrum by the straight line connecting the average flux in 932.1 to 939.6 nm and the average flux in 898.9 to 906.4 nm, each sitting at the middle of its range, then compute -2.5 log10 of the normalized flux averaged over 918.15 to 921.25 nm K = 0.04 mag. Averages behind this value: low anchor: 10.6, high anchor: 9.15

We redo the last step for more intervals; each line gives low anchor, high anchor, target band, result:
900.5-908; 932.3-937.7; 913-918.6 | 0.171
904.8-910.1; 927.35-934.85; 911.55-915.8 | 0.256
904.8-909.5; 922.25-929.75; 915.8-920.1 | 0.208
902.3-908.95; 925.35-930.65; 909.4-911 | 0.213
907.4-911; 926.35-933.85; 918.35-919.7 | 0.085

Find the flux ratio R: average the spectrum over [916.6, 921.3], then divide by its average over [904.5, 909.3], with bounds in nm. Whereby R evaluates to 0.68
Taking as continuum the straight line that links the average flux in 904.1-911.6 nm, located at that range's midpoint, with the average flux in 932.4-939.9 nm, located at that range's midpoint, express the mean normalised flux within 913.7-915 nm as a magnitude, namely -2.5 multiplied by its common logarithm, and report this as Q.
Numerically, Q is 0.20 mag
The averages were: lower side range 12.6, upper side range 9.13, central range 9.76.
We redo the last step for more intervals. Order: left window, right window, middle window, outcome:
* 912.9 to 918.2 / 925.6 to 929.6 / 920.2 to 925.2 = -0.04 mag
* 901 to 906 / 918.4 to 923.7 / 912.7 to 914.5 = 0.02 mag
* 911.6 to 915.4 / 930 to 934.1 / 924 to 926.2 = 0.03 mag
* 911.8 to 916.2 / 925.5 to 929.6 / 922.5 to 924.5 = -0.08 mag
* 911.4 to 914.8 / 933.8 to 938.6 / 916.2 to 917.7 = 0.03 mag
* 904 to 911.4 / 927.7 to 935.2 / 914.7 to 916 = 0.19 mag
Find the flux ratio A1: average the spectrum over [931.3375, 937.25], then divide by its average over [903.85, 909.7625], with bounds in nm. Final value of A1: 0.7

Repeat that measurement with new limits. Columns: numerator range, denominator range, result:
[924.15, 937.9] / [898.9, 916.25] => 0.84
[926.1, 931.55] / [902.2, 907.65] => 0.72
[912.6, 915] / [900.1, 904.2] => 0.98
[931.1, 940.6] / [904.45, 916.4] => 0.79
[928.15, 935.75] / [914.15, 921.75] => 0.98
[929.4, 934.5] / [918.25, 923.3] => 0.96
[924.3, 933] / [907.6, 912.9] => 0.90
